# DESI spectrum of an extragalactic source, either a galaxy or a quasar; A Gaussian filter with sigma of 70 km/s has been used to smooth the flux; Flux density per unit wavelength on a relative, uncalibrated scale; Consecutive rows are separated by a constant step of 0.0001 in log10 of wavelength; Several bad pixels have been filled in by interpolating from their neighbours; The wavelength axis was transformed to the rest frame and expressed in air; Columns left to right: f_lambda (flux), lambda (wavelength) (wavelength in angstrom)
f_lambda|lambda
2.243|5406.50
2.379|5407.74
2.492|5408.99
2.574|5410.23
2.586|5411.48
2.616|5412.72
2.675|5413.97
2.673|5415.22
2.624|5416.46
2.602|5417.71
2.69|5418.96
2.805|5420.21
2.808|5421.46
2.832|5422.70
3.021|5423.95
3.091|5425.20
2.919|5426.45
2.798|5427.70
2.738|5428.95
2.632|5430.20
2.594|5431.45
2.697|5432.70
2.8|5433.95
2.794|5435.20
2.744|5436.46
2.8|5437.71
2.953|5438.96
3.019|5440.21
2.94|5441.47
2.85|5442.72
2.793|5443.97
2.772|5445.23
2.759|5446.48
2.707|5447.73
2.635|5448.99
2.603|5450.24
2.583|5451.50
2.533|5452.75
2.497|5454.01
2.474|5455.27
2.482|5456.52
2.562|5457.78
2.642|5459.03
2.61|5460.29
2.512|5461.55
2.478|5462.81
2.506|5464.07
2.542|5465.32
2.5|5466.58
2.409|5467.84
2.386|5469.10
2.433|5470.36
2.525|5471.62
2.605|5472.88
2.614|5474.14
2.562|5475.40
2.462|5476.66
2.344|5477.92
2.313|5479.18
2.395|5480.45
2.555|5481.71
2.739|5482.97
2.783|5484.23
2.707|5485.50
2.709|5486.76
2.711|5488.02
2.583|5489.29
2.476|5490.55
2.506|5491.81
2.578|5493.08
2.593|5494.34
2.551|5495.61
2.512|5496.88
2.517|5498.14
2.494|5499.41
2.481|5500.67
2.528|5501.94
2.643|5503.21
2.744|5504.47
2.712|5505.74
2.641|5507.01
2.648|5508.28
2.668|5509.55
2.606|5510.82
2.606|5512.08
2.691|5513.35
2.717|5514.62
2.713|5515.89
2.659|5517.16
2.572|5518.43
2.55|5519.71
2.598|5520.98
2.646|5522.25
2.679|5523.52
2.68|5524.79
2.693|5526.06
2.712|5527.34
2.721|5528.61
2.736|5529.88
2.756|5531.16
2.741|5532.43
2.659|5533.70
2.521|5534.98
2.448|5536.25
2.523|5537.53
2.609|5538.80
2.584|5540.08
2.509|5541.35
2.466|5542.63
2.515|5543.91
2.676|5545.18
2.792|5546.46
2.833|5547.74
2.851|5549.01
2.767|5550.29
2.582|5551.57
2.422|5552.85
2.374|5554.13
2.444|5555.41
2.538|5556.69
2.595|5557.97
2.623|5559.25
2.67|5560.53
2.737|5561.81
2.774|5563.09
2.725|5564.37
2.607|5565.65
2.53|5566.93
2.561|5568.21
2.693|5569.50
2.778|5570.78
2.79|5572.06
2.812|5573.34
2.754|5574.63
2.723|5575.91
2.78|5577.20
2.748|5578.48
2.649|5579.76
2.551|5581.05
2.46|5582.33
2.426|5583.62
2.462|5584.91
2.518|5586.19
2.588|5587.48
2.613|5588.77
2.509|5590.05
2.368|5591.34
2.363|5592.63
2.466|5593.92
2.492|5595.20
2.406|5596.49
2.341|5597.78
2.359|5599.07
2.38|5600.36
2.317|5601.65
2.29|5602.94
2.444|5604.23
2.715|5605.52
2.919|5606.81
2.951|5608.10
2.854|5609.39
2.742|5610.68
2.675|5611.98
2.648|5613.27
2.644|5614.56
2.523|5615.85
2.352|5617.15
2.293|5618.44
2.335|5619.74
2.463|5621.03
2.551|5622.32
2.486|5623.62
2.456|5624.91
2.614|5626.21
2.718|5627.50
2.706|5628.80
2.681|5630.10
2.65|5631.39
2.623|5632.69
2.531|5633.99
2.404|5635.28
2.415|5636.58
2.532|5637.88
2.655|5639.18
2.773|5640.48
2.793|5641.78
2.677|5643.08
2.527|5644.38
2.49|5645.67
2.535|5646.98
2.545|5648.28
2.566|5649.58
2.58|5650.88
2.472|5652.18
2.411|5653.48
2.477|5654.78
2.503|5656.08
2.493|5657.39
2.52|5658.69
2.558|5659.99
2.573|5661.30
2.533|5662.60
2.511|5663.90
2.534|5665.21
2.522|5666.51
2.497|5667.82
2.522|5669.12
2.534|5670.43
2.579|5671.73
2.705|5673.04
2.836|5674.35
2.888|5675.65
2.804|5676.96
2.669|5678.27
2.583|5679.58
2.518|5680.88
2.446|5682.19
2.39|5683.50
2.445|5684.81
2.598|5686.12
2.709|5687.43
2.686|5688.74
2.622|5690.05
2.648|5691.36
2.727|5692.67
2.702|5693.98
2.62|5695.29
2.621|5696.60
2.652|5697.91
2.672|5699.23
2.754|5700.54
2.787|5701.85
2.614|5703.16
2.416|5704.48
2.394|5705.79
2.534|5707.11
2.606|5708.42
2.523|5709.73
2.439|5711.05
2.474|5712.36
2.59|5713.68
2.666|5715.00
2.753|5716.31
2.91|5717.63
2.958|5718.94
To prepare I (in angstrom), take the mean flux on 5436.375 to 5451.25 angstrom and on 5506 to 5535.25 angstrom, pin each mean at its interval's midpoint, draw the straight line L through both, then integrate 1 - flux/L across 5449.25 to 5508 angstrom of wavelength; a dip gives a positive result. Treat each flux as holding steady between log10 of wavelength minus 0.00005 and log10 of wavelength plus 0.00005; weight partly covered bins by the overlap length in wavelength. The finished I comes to 3.92 angstrom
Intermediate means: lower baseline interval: 2.79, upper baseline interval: 2.66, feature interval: 2.55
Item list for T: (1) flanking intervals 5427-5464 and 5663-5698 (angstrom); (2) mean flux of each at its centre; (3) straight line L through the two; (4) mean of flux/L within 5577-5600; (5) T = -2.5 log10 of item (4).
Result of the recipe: 0.06 mag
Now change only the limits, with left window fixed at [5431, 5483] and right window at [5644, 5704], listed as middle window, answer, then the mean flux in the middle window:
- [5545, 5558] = -0.01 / 2.62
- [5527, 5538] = -0.02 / 2.65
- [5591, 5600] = 0.09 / 2.4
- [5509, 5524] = -0.02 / 2.64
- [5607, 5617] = -0.05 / 2.71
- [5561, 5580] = -0.05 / 2.71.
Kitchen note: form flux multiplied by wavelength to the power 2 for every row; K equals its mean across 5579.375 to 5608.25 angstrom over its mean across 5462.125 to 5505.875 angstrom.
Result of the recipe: 1.02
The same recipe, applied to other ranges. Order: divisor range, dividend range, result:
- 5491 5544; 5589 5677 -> 1.02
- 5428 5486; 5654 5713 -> 1.07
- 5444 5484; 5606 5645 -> 1.09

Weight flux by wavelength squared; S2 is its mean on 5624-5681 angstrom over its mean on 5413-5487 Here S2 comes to 1.05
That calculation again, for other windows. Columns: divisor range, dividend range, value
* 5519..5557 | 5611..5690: 1.02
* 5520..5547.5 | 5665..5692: 1.04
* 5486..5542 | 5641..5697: 1.04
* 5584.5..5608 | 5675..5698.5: 1.09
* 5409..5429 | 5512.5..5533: 1.01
